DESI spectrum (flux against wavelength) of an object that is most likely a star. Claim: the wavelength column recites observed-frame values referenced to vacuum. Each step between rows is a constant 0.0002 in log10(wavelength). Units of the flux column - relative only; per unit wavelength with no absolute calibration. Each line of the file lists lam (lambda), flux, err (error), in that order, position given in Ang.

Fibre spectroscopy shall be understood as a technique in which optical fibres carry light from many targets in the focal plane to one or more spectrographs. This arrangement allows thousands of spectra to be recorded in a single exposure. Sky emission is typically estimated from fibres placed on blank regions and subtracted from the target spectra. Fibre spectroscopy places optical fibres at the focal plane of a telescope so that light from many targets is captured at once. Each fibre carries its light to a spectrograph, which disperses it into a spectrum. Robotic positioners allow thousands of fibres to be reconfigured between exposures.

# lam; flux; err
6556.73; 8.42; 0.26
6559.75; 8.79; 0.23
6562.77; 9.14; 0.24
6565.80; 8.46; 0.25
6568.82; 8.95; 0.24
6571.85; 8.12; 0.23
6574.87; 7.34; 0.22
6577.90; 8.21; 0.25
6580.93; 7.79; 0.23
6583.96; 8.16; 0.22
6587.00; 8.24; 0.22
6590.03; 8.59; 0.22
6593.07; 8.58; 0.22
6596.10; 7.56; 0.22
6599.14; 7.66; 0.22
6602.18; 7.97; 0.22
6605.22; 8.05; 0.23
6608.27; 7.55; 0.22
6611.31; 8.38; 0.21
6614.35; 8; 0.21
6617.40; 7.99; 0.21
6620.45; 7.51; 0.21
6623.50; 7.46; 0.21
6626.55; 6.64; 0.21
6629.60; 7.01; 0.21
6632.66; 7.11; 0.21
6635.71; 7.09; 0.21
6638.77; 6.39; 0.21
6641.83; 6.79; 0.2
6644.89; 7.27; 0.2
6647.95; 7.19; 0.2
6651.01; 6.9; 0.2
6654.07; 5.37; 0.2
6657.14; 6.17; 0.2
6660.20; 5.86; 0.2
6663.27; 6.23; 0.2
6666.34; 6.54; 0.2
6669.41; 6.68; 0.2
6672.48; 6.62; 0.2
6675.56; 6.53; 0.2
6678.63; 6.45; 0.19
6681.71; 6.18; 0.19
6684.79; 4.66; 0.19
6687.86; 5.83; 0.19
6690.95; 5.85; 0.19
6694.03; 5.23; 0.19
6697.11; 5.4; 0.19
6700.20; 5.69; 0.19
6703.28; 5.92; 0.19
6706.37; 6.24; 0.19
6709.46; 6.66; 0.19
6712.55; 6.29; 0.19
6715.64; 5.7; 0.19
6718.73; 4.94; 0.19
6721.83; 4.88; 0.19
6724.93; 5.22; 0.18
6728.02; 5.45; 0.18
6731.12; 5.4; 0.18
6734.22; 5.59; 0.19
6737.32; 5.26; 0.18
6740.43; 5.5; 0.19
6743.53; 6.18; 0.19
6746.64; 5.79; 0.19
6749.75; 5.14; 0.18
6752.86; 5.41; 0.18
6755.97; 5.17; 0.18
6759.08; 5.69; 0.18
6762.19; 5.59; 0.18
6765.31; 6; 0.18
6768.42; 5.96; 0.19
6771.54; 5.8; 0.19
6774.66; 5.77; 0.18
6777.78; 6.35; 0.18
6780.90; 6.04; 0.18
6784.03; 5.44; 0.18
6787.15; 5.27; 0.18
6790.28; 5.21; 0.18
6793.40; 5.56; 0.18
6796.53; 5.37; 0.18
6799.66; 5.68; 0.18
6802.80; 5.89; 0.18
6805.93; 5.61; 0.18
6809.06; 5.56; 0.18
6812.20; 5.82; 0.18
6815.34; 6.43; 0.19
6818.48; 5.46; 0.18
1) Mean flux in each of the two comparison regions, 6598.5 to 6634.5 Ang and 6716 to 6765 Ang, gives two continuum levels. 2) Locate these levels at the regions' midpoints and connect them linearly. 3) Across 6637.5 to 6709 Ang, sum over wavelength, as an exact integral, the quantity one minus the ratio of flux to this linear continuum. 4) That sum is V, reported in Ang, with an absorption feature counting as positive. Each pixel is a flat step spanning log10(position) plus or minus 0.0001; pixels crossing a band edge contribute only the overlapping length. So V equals 4.7 Ang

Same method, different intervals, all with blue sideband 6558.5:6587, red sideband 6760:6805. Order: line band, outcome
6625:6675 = 5.0 Ang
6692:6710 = 2.4 Ang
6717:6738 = 3.7 Ang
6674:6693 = 2.9 Ang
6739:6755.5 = 1.5 Ang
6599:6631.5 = 0.6 Ang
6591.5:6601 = 0.1 Ang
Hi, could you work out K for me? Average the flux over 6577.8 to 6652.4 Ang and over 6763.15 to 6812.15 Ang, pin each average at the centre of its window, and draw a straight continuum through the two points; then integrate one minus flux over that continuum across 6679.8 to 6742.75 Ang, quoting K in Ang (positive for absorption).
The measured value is 9.0 Ang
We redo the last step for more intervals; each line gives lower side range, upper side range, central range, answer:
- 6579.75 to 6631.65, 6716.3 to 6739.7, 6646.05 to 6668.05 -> 1.3 Ang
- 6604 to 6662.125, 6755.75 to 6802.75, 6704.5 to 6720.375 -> 0.9 Ang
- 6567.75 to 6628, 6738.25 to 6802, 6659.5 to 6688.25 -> 3.1 Ang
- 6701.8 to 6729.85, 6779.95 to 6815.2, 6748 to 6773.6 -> 0.2 Ang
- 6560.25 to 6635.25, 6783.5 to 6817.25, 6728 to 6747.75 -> 2.3 Ang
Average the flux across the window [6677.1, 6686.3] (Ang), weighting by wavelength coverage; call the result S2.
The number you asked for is 5.76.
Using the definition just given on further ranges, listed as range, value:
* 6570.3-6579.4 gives 7.89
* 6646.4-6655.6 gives 6.49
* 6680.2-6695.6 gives 5.55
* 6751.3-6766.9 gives 5.58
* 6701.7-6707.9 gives 6.08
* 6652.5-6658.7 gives 5.78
